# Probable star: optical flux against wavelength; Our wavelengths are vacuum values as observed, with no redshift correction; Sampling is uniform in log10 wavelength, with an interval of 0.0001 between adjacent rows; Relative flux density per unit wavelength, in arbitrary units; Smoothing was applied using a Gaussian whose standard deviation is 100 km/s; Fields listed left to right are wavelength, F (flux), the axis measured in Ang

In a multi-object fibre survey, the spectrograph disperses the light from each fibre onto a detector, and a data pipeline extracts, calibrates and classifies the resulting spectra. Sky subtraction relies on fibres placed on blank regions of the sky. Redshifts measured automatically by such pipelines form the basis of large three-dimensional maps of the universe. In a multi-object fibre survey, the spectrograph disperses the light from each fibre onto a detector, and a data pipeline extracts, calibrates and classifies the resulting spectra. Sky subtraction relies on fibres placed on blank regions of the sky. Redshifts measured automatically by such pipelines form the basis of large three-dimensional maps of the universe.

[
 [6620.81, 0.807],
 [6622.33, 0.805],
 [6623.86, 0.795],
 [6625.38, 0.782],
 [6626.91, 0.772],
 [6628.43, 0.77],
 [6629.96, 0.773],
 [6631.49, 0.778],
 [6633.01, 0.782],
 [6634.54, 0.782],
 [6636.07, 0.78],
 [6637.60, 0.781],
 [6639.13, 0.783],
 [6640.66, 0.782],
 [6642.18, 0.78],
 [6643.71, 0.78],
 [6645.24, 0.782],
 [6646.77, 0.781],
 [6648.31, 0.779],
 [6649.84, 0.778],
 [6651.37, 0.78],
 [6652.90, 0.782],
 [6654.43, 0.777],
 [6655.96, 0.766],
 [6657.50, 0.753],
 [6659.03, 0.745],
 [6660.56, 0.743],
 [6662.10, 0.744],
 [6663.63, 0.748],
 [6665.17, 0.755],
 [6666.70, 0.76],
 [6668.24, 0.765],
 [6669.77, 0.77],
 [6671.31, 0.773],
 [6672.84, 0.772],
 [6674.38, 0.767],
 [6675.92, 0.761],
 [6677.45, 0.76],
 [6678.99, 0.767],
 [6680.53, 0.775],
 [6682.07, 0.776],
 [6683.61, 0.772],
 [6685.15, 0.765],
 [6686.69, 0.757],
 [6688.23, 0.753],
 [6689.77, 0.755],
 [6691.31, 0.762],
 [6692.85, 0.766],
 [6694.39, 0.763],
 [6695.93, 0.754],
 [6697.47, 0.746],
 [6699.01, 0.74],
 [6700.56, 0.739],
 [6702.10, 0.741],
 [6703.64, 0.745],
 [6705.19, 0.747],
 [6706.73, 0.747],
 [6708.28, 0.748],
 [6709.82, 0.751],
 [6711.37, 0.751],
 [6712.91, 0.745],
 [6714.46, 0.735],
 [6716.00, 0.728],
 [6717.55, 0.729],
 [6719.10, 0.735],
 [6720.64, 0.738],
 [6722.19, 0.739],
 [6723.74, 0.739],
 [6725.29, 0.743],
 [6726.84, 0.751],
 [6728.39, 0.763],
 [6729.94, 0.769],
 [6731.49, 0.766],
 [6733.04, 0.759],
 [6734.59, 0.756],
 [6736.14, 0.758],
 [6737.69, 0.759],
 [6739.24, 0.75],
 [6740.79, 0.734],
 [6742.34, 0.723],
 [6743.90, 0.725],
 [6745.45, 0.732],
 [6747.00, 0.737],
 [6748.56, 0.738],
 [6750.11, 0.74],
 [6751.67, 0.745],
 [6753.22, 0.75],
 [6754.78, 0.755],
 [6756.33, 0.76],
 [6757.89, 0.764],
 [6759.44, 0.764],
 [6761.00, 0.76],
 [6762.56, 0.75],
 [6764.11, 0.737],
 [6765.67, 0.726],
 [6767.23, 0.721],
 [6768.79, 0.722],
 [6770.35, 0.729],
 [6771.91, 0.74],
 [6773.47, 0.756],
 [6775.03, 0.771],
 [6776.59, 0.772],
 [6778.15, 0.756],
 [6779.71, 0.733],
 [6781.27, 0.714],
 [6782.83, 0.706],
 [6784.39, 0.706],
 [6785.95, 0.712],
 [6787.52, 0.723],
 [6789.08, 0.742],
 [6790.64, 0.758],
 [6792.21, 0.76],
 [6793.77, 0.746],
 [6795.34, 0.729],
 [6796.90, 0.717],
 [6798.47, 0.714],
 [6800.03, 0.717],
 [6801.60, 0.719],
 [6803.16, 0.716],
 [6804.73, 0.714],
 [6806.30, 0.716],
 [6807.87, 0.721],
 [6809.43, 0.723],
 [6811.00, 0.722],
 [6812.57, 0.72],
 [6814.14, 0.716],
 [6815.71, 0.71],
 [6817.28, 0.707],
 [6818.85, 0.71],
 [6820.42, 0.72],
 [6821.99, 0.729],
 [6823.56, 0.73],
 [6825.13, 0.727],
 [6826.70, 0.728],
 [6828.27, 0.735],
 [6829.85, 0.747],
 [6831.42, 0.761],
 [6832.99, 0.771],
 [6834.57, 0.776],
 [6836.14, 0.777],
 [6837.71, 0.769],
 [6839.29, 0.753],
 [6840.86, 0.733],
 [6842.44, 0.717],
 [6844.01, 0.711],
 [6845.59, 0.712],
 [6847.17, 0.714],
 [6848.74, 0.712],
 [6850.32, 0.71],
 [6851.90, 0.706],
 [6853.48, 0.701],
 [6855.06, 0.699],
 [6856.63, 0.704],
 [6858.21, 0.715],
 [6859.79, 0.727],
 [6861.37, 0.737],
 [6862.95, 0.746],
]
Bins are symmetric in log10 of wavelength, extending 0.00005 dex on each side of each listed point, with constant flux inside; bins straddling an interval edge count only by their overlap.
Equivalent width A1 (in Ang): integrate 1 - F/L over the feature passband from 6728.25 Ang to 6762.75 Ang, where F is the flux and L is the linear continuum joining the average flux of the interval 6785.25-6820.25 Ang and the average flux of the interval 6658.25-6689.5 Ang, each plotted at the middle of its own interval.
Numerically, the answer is -0.47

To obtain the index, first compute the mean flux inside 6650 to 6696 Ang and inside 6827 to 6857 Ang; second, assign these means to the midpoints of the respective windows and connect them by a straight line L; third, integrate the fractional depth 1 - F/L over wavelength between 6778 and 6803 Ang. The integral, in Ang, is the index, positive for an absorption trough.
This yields 0.5 Ang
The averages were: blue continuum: 0.763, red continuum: 0.732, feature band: 0.727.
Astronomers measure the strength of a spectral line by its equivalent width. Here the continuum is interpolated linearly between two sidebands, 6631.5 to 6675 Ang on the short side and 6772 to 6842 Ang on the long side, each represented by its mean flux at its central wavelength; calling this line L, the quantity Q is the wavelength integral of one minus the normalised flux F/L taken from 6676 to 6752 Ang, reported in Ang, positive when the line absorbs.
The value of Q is 0.66 Ang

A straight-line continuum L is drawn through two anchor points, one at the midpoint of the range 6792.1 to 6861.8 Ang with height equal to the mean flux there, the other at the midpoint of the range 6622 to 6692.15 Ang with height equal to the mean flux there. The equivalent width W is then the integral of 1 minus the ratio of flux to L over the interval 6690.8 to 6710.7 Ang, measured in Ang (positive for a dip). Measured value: 0.2 Ang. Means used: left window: 0.77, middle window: 0.75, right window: 0.726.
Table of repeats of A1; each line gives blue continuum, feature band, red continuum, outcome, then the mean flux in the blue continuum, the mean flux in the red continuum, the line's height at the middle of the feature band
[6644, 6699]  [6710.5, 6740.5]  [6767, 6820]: 0.00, 0.764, 0.728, 0.748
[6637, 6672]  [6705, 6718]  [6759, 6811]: 0.18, 0.769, 0.733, 0.753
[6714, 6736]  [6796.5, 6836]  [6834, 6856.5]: 0.22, 0.747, 0.727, 0.732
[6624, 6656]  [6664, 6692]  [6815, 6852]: 0.20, 0.779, 0.732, 0.77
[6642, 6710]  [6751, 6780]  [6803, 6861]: -0.28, 0.761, 0.726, 0.741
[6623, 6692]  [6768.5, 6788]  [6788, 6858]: 0.13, 0.77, 0.728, 0.739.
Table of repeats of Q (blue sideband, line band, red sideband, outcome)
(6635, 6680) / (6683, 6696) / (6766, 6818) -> -0.03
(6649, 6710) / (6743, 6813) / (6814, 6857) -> 0.46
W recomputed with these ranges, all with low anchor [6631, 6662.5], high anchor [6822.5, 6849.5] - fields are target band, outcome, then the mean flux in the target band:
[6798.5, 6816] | 0.6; 0.718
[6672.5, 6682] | 0.0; 0.767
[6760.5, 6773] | 0.3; 0.735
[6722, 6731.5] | 0.1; 0.752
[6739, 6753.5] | 0.4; 0.737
